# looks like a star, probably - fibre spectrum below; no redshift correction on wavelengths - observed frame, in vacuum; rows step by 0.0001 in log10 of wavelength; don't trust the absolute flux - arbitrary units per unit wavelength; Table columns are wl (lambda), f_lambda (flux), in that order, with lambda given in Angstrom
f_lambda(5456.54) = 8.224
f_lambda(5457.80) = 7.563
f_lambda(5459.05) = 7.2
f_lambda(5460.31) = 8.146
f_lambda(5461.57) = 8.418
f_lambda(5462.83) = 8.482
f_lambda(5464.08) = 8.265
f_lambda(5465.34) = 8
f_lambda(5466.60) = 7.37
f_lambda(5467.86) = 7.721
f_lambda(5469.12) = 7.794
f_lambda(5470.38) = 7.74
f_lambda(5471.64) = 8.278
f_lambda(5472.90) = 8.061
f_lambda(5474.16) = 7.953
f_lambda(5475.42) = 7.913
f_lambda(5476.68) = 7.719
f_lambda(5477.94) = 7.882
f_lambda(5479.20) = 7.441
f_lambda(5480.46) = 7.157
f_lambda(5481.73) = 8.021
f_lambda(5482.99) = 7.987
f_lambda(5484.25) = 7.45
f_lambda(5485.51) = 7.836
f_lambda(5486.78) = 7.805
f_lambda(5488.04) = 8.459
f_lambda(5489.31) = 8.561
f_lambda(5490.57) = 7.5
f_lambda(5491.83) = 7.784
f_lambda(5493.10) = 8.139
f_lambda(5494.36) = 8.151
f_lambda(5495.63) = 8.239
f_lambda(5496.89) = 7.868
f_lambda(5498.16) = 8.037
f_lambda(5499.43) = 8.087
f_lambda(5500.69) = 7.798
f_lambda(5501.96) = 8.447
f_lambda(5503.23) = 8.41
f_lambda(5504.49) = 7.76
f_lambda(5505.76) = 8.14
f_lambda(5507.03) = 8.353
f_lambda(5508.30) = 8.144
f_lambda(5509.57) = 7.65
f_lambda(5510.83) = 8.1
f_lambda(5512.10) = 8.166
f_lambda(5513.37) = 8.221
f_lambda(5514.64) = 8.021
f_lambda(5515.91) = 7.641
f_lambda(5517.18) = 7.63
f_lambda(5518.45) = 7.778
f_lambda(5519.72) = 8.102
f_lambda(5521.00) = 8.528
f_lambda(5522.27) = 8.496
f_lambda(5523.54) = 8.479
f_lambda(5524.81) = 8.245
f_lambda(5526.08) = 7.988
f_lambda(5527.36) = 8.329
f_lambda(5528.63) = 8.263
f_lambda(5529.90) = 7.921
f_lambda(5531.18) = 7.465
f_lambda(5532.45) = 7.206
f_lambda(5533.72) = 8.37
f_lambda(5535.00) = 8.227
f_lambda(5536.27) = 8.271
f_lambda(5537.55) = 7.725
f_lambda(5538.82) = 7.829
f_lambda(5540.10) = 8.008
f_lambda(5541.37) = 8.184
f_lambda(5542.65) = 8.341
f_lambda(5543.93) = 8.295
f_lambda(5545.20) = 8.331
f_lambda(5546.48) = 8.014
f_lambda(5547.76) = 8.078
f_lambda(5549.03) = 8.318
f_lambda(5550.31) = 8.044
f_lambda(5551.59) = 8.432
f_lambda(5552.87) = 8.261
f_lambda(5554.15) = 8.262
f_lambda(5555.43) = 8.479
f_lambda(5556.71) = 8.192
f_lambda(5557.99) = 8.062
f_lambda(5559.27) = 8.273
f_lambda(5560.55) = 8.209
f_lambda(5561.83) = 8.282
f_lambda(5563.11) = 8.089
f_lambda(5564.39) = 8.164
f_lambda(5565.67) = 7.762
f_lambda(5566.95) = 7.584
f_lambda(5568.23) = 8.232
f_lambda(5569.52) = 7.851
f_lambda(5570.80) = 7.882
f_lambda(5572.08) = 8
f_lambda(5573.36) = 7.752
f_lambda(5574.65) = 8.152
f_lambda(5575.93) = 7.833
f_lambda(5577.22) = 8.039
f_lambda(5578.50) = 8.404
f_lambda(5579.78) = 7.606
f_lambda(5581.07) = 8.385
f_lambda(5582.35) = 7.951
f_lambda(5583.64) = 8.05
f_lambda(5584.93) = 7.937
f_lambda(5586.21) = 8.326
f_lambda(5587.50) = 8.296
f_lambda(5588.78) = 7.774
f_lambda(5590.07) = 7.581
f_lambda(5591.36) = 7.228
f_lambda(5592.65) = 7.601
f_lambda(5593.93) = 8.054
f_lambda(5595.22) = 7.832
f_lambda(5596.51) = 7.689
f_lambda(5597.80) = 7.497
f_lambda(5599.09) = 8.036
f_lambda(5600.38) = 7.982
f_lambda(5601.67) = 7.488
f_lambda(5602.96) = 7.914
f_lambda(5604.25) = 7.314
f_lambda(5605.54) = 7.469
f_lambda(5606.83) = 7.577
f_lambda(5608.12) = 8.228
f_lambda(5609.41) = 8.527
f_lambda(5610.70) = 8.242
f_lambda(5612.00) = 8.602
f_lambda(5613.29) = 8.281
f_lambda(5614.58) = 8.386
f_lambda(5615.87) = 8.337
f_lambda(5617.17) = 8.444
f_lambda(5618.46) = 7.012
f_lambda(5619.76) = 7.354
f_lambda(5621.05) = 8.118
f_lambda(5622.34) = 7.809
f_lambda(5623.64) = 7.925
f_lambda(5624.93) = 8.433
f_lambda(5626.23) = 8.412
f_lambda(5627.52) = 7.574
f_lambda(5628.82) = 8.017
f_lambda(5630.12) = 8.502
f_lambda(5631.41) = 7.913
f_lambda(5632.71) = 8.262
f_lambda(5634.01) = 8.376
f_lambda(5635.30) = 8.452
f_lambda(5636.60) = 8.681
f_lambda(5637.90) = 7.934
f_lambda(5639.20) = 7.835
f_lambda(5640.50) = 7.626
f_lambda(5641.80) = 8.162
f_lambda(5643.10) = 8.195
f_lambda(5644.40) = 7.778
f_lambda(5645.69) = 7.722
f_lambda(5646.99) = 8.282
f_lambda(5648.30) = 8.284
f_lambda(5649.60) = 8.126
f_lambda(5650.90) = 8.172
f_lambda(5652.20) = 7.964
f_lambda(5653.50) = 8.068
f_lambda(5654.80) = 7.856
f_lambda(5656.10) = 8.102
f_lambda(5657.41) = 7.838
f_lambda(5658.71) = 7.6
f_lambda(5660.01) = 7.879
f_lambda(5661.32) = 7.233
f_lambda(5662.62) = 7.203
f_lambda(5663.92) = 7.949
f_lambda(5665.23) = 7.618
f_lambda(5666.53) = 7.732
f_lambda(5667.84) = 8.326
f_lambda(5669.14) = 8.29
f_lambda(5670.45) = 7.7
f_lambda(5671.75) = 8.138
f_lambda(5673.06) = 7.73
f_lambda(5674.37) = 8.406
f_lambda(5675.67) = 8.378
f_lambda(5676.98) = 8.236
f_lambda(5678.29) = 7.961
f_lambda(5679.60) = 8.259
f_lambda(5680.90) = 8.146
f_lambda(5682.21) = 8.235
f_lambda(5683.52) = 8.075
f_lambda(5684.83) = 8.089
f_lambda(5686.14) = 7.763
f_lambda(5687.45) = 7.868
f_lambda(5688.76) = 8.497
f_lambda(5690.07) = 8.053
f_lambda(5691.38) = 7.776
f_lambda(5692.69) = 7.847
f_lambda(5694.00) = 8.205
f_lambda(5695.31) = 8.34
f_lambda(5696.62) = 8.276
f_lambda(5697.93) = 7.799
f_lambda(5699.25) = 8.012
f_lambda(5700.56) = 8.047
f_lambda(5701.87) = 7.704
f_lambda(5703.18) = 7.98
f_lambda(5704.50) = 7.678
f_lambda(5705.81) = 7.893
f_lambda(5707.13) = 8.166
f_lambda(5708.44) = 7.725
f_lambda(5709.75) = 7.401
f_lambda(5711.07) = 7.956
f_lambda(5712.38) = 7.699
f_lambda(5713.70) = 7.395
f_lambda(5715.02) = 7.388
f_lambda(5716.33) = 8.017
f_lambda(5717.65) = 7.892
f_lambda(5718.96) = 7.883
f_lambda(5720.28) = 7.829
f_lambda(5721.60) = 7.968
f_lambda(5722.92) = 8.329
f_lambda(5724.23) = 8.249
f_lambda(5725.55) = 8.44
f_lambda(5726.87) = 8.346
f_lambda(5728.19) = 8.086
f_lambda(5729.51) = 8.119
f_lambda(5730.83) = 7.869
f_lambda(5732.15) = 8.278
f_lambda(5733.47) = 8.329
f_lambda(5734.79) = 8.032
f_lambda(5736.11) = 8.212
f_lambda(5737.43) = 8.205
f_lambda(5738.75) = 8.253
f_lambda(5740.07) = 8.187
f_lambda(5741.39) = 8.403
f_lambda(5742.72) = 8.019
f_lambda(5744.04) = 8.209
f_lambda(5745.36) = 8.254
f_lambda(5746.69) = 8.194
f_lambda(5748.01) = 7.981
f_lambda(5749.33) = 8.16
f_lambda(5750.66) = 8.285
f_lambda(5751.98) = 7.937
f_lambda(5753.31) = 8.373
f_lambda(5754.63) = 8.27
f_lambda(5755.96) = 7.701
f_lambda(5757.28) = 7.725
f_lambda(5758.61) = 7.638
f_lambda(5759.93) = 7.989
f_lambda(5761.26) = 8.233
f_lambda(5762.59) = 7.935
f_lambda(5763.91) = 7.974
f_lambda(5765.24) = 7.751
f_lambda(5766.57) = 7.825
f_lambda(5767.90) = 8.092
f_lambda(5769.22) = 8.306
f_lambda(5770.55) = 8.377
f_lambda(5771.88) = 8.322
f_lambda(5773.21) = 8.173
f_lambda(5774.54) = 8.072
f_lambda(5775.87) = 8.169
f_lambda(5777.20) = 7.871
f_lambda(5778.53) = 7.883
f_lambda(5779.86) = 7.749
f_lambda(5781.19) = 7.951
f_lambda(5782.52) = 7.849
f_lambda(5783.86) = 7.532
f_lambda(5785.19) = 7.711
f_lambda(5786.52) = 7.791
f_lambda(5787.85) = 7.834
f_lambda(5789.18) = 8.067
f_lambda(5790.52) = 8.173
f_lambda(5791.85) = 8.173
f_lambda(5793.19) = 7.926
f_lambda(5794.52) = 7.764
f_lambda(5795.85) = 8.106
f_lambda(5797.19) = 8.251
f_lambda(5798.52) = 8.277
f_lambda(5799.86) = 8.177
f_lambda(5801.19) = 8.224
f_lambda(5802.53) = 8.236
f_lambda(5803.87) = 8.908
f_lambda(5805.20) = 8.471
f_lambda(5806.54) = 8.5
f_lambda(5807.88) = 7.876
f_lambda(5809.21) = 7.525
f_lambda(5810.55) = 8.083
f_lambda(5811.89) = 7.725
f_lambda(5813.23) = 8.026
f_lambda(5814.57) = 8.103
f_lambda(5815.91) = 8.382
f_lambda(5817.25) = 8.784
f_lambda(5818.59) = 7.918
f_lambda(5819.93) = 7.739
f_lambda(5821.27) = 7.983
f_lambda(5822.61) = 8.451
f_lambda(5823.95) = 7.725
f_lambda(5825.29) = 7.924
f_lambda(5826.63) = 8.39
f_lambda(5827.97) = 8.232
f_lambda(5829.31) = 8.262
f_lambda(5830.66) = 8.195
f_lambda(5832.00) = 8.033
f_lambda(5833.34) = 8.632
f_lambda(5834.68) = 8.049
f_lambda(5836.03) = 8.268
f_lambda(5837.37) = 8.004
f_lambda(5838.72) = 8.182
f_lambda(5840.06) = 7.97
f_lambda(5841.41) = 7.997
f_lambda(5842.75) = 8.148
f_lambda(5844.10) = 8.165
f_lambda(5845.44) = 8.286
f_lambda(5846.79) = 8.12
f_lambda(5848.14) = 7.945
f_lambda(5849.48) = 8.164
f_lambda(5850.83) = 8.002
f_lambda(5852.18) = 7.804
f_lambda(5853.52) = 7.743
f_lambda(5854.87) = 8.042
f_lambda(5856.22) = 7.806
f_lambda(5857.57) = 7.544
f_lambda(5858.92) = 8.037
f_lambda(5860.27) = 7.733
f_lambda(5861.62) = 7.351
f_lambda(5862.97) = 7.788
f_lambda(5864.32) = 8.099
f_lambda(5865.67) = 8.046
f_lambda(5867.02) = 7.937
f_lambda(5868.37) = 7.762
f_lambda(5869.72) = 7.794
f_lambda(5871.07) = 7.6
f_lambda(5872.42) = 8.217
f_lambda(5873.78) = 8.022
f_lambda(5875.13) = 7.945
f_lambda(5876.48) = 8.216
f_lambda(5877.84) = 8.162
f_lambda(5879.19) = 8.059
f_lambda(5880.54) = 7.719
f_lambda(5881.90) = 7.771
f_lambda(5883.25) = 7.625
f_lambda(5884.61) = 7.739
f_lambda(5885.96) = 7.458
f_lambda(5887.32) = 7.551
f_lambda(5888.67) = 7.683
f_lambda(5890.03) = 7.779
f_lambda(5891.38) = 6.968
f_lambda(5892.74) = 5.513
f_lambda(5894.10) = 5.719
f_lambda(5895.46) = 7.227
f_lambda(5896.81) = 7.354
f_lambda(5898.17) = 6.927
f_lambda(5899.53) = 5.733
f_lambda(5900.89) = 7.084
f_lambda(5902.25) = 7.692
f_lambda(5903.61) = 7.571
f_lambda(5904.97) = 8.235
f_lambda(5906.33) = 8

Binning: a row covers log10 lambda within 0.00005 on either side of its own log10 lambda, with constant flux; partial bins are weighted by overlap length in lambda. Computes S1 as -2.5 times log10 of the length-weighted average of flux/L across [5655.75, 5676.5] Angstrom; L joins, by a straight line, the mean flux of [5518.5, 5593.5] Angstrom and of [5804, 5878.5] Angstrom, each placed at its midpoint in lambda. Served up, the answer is 0.02 mag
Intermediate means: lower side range 8.07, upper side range 8.04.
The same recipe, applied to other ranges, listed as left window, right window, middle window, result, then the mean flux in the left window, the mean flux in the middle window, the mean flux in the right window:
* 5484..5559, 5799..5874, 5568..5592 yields 0.02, 8.09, 7.96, 8.06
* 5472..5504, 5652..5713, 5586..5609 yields 0.03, 7.95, 7.77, 7.95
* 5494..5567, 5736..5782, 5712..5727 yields 0.02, 8.1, 7.94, 8.07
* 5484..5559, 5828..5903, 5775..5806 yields -0.03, 8.09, 8.05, 7.74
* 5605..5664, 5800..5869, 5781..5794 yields 0.02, 8.02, 7.9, 8.07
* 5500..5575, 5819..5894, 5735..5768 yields -0.02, 8.09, 8.07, 7.88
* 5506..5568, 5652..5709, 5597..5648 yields 0.00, 8.1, 8.02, 7.97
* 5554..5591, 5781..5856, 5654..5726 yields 0.02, 8.04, 7.95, 8.08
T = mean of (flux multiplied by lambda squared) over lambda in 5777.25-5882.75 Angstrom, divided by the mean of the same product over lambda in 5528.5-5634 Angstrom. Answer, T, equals 1.09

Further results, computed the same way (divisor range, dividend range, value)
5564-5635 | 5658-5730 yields 1.03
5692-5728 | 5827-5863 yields 1.06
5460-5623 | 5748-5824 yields 1.10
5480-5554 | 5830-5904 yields 1.08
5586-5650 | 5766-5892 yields 1.08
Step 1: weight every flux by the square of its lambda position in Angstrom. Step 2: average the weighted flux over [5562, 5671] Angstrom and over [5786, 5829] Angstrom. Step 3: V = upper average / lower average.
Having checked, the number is 1.09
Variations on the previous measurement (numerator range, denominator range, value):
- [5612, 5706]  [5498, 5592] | 1.04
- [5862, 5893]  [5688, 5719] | 1.04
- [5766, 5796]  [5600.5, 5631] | 1.06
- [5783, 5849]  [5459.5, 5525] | 1.14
